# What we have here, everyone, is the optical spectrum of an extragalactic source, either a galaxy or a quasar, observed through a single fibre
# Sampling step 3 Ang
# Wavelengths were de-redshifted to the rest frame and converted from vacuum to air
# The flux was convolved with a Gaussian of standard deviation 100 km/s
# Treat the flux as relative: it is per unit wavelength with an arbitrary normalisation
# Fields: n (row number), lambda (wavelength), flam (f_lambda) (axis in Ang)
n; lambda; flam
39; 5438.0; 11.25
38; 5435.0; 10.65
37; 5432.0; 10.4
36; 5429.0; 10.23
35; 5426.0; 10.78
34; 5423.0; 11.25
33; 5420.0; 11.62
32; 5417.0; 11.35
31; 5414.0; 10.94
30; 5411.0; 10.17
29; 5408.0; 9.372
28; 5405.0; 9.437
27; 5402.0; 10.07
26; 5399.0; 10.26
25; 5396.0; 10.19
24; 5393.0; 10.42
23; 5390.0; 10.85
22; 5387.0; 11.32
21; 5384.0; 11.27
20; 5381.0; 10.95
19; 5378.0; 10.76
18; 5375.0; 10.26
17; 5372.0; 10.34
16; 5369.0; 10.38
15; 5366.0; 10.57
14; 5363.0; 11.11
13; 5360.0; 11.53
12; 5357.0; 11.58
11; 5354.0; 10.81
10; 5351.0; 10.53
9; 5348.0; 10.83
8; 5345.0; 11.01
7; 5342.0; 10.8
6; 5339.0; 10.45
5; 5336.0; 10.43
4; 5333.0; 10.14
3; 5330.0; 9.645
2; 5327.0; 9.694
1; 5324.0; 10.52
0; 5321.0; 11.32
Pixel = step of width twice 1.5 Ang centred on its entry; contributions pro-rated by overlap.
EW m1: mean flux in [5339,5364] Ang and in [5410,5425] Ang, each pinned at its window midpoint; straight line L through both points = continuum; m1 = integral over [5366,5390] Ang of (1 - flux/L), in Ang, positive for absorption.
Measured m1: 0.6 Ang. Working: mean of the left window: 11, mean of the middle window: 10.7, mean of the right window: 11.1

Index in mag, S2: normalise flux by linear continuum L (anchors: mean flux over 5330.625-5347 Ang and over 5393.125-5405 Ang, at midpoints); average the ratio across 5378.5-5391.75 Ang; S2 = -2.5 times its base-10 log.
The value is -0.087 mag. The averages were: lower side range 10.5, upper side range 10.1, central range 11.1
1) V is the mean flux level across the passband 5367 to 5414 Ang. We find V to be 10.4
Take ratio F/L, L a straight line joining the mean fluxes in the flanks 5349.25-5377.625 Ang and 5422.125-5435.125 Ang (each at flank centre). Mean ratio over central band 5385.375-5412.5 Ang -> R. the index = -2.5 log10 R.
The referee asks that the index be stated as 0.05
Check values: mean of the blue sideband 10.8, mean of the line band 10.2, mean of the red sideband 10.6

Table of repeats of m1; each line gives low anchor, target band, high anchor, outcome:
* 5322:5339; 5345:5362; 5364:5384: -1.1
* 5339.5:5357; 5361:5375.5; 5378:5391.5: 0.5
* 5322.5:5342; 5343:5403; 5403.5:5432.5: -2.3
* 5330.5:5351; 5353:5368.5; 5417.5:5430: -0.6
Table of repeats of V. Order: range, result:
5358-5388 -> 10.9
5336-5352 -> 10.7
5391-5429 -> 10.5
